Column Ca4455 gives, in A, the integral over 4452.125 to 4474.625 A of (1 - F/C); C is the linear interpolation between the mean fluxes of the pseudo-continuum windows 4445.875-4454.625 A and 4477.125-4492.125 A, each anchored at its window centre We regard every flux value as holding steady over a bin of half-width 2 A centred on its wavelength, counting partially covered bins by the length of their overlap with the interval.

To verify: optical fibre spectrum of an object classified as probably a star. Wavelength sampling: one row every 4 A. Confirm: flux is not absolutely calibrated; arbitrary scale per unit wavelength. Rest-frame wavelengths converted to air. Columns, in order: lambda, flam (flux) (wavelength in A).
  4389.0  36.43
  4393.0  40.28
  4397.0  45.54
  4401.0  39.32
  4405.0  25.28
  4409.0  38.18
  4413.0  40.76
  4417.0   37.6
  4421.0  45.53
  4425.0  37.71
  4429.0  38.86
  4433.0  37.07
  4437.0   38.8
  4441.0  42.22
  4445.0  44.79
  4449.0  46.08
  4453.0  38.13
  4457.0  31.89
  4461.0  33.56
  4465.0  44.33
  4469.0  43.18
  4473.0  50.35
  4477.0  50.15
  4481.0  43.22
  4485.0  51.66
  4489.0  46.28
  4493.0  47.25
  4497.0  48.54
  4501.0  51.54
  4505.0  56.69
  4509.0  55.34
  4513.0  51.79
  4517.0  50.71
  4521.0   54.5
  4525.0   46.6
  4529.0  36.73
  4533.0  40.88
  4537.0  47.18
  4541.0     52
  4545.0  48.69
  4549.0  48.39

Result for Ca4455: 2.21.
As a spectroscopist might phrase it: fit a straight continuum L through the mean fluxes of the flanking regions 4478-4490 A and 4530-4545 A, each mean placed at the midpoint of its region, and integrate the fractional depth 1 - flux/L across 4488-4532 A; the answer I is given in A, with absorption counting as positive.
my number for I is -2.5 A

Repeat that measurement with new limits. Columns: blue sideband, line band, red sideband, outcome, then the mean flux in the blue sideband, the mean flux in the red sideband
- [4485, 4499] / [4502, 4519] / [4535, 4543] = -1.7 A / 48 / 49.6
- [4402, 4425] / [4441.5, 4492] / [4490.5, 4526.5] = 1.9 A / 37.6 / 51.4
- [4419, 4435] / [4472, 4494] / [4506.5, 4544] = -1.6 A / 39.8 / 48.5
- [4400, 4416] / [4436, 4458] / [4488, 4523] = 0.6 A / 35.8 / 51.6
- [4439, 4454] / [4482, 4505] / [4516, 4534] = -2.4 A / 43.1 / 45.9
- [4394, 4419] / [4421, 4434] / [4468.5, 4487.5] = 0.5 A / 37.9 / 48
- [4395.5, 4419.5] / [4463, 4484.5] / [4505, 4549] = -1.3 A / 37.8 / 48.8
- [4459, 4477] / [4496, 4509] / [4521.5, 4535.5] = -2.9 A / 43.7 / 43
